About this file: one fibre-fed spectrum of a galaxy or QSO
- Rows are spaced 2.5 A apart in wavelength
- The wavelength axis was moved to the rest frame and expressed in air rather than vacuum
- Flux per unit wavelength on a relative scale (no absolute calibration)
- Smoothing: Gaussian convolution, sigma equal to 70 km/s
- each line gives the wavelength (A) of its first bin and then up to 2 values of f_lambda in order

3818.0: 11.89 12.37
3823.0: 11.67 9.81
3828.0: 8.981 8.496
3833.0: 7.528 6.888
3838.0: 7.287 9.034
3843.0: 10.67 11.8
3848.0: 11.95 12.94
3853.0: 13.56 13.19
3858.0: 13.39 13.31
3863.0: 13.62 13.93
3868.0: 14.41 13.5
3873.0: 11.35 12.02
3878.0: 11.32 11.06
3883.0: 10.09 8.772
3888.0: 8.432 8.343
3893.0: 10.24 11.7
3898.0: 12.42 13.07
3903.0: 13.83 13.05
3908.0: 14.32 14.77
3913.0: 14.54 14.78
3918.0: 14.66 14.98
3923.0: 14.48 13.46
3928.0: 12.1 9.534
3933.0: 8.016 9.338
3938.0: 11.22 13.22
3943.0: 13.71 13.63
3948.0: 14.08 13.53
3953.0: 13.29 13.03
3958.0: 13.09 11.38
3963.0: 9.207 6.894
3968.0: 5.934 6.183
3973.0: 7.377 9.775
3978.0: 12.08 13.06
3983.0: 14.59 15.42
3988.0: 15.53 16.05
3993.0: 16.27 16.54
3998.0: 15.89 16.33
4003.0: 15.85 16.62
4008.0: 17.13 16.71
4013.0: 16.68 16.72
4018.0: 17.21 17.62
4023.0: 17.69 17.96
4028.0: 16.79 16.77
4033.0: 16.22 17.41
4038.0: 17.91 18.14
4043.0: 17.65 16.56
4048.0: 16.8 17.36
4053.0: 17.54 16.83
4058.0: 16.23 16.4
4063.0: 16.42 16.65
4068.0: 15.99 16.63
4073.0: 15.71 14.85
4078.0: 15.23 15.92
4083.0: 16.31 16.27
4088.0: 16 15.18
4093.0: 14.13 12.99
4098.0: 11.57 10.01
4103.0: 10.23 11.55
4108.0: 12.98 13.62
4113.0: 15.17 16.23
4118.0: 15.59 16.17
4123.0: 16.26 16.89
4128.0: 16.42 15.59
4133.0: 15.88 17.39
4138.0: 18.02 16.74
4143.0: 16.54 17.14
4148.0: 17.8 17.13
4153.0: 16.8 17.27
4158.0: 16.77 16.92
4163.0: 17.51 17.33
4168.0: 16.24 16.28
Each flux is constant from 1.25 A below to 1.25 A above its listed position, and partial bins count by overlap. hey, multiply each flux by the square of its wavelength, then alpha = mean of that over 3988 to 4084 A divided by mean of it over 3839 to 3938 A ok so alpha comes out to 1.47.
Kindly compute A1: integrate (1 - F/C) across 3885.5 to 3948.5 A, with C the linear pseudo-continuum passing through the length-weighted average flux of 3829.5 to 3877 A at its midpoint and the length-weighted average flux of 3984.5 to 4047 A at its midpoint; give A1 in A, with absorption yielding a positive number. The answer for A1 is 5.62 A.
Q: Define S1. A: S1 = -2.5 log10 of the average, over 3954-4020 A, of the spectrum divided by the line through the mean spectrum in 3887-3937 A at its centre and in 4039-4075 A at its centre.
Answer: 0.09 mag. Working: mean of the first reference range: 12.3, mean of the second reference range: 16.7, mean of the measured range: 13.6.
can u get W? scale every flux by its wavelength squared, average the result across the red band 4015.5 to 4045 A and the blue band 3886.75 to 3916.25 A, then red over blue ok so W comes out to 1.49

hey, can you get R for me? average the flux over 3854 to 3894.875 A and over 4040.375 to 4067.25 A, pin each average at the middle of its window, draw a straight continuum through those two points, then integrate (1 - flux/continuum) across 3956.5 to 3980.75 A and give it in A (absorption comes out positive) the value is 8.5 A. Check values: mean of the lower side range 11.7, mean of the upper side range 16.9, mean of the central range 9.39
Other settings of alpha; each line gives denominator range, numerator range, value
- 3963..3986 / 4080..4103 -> 1.49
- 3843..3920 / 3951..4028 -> 1.19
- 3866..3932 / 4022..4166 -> 1.43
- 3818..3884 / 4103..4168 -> 1.64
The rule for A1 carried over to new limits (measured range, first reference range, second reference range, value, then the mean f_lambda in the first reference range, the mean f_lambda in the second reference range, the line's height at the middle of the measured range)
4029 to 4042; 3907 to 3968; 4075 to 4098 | -2.90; 12.4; 15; 14.1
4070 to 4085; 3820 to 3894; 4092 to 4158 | -1.29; 11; 15.3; 14.5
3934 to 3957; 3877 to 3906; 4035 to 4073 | 0.41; 11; 16.9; 12.9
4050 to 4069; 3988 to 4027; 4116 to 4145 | -0.04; 16.7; 16.5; 16.6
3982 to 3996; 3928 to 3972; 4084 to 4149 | -4.49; 10.9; 15.1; 11.9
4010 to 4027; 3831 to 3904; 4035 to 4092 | -2.14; 11.3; 16.5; 15.3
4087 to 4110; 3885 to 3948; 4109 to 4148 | 4.35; 12.3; 16.3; 15.7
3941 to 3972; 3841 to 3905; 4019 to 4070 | 6.85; 11.9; 17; 14.4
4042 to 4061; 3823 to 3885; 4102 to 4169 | -3.04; 11.2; 16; 14.6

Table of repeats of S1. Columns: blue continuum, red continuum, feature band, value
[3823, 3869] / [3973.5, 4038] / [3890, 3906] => 0.071 mag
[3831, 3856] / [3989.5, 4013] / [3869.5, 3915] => 0.034 mag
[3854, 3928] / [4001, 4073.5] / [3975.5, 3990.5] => 0.105 mag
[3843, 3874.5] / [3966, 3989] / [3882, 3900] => 0.220 mag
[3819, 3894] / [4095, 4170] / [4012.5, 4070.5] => -0.207 mag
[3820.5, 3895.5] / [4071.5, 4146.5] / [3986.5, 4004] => -0.211 mag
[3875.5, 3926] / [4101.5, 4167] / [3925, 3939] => 0.226 mag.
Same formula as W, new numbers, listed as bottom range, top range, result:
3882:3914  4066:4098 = 1.42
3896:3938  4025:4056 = 1.42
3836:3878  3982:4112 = 1.44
